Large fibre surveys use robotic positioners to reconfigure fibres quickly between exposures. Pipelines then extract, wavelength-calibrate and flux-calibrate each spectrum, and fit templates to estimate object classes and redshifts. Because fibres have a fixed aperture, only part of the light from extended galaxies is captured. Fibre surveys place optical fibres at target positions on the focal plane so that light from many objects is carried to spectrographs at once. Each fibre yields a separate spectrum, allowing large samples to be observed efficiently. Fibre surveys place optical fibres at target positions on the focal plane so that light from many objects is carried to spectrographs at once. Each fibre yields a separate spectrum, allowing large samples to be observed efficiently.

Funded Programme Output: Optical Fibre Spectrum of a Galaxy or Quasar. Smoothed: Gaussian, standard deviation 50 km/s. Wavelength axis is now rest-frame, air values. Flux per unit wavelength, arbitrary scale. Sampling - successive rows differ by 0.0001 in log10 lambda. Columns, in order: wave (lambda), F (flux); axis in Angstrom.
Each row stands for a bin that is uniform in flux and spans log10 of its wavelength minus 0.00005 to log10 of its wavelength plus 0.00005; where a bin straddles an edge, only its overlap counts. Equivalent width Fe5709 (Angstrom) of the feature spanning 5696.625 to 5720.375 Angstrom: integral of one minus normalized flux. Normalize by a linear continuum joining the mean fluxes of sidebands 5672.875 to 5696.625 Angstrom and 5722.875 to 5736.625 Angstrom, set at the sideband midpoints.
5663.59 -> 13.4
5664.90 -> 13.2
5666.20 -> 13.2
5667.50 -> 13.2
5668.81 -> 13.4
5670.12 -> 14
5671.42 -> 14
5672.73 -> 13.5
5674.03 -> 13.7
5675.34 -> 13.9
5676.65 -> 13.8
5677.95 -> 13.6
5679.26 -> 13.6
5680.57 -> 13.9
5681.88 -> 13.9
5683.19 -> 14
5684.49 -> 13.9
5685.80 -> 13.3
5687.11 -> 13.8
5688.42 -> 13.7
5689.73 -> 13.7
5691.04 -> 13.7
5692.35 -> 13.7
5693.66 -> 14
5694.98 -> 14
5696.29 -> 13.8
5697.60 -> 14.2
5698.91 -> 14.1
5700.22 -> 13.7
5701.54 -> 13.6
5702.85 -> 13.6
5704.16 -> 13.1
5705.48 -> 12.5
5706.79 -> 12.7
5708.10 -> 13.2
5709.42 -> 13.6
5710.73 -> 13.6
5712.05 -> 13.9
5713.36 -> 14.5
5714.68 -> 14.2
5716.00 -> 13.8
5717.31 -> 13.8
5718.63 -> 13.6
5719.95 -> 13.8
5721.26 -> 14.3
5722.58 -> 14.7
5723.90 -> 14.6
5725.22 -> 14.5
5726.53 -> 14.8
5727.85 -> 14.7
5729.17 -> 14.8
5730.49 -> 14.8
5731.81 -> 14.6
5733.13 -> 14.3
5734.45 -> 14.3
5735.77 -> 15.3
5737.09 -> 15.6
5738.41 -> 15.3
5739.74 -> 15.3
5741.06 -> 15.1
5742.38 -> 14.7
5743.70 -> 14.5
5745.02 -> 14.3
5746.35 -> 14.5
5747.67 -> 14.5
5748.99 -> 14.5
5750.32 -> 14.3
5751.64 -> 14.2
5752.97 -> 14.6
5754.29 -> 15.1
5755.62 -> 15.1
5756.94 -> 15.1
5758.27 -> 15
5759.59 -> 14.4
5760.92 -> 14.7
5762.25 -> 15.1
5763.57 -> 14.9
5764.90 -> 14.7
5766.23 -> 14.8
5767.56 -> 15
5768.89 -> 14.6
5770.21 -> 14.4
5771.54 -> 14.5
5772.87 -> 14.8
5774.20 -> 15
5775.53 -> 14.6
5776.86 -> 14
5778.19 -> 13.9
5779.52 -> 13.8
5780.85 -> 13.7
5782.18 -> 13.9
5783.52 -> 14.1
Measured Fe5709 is 1.0 Angstrom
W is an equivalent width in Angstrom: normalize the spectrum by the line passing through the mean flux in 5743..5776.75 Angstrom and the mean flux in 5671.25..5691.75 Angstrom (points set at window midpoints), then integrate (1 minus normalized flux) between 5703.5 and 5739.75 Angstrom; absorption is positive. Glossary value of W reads 0.1 Angstrom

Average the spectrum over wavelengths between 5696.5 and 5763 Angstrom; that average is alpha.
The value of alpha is 14.3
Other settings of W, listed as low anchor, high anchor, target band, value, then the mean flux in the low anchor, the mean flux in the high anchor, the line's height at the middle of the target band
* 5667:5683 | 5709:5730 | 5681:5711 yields 0.7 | 13.7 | 14.2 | 14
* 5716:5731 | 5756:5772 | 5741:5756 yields 0.0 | 14.4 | 14.8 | 14.6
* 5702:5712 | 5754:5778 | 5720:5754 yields -1.6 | 13.2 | 14.7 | 14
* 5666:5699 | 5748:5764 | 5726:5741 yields -0.5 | 13.8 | 14.7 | 14.4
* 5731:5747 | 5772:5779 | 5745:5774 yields -0.2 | 14.8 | 14.4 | 14.6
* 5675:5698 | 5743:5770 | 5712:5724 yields 0.1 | 13.8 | 14.7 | 14.2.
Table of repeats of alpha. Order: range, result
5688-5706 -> 13.7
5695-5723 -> 13.7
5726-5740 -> 14.9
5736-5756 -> 14.8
